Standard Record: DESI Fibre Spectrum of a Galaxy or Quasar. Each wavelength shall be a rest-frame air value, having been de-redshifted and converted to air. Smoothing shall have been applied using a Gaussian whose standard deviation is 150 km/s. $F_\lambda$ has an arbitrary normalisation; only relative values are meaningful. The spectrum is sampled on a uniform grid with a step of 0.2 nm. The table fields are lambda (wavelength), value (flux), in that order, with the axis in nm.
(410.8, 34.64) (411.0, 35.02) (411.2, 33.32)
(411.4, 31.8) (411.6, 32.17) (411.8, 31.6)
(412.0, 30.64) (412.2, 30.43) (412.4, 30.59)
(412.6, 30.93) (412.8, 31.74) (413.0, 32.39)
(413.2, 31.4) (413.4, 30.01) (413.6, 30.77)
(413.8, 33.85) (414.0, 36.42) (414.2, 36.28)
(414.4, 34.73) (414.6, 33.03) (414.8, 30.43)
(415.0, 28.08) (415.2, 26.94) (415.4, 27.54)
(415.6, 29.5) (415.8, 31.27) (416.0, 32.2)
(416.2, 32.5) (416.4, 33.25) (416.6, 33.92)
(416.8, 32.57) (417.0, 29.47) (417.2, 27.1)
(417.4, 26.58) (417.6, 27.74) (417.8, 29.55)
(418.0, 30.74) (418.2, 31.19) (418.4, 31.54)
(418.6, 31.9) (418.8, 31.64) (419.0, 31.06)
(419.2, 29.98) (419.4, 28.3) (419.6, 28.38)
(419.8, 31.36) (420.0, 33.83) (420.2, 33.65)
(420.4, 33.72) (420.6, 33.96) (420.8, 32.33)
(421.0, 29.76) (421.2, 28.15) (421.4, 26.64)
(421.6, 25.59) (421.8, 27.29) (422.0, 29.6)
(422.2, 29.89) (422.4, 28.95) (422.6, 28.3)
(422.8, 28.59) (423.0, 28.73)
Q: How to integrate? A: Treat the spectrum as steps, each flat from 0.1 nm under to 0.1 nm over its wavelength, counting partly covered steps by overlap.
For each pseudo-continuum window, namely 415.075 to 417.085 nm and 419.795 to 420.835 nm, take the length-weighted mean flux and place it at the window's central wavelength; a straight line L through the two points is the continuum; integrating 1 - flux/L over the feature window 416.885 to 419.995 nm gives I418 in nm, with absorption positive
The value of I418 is 0.23 nm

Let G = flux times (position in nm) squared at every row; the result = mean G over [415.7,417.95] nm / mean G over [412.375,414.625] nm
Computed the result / 0.95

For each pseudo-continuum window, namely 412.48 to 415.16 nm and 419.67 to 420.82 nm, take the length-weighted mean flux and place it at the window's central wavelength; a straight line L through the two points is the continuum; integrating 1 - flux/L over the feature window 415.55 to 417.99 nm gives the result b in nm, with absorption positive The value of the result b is 0.16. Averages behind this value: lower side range 32.2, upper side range 33.1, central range 30.5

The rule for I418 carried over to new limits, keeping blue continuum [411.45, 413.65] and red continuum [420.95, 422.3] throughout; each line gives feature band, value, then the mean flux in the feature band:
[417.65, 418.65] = -0.052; 30.8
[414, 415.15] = -0.080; 32.6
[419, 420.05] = -0.054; 30.3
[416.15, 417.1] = -0.081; 32.3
